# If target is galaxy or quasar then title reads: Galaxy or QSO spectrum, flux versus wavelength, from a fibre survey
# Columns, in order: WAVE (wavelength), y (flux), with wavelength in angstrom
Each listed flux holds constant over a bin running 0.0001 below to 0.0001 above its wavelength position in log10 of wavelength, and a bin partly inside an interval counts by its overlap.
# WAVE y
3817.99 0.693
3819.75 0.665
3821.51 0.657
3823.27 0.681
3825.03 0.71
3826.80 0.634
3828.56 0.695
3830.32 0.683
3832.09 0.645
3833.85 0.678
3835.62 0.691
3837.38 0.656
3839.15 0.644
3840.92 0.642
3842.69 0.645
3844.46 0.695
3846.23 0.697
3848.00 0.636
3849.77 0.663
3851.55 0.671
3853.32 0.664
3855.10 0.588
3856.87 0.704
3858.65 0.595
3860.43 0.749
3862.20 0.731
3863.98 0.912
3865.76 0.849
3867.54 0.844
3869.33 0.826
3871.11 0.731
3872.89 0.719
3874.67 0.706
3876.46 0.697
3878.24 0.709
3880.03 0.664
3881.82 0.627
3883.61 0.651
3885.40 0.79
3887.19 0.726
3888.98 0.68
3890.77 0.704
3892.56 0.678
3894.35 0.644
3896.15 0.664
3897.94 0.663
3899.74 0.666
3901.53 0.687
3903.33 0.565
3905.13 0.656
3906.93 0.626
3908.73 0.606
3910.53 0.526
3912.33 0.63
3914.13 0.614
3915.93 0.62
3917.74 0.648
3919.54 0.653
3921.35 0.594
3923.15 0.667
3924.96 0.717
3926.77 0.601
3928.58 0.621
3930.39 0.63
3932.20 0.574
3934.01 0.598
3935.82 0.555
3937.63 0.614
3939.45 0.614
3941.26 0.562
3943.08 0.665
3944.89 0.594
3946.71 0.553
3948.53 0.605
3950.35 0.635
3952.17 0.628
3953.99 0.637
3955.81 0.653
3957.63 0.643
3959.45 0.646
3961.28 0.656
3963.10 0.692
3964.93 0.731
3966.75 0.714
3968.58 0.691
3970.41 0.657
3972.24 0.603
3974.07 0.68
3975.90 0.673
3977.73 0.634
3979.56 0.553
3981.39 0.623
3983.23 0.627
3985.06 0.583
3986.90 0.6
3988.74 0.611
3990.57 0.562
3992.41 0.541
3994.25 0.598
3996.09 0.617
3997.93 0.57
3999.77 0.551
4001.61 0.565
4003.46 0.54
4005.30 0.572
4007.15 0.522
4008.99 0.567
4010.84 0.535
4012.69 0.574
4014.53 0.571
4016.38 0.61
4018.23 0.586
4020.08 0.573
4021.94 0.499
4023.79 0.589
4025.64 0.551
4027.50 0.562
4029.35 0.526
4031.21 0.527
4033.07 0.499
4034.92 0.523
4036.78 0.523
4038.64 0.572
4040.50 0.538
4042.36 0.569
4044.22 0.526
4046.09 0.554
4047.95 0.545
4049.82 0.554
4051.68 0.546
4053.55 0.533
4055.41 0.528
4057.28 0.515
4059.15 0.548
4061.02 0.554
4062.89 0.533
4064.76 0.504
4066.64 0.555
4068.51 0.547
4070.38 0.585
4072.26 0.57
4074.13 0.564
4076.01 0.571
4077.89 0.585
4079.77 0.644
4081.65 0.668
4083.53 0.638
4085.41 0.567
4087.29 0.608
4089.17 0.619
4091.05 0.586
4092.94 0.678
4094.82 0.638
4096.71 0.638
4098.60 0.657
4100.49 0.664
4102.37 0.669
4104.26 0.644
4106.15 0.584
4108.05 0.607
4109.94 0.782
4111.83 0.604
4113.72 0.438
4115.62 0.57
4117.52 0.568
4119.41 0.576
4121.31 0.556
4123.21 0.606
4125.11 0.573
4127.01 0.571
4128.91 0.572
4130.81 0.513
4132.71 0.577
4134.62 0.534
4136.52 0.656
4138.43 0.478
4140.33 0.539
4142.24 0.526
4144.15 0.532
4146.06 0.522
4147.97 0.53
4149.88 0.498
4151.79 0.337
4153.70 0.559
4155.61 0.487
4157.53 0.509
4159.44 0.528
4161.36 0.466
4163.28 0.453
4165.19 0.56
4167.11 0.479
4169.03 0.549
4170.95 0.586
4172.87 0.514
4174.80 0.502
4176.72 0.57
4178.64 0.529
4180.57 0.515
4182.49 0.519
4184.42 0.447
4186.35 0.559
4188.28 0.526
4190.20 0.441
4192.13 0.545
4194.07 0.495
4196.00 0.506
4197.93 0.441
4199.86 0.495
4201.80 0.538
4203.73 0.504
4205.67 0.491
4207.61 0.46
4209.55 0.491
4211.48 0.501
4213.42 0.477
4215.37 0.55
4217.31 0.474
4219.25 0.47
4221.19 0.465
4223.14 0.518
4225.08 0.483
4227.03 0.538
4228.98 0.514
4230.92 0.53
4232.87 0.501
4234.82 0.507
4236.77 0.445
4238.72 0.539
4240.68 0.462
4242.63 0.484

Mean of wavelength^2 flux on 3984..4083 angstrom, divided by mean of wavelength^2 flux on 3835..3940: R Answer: 0.90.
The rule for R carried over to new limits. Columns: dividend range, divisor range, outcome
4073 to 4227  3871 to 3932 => 0.94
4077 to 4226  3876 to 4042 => 0.98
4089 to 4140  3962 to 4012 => 1.05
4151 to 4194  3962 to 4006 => 0.91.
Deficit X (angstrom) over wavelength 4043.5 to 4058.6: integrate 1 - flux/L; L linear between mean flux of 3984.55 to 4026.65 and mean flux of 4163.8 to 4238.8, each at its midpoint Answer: 0.4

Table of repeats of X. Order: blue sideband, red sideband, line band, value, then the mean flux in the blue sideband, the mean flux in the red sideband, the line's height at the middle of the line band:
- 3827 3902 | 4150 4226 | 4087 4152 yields -4.6 angstrom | 0.695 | 0.501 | 0.542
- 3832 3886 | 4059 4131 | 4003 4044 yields 5.0 angstrom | 0.701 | 0.595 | 0.627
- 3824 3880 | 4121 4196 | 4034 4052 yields 1.4 angstrom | 0.7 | 0.524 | 0.59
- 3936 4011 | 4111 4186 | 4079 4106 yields -3.9 angstrom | 0.613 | 0.529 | 0.556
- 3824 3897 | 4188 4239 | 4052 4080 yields 1.3 angstrom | 0.696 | 0.497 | 0.58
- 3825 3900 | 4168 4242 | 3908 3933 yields 1.5 angstrom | 0.695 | 0.505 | 0.663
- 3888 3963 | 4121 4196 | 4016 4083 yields 2.1 angstrom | 0.63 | 0.524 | 0.573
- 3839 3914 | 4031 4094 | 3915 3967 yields 1.0 angstrom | 0.685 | 0.565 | 0.643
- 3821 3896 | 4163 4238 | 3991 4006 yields 1.2 angstrom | 0.695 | 0.505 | 0.618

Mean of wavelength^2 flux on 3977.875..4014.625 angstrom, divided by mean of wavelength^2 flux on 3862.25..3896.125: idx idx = 0.84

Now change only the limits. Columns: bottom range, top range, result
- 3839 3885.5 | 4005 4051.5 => 0.85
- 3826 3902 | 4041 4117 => 0.94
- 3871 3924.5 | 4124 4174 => 0.90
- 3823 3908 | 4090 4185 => 0.92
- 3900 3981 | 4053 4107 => 1.01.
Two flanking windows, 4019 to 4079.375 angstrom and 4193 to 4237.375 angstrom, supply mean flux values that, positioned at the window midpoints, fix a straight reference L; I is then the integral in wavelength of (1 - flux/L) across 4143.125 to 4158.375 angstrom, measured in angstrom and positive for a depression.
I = 0.6 angstrom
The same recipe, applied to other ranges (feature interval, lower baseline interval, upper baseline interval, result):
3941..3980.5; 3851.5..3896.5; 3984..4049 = -1.51 angstrom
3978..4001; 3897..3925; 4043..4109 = 0.85 angstrom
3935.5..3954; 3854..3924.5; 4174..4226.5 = 1.25 angstrom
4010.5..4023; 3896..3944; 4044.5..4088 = 0.41 angstrom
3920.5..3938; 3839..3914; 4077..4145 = 1.25 angstrom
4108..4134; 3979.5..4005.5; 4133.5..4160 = -2.46 angstrom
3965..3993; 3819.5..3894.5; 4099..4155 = 0.41 angstrom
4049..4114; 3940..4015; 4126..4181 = -4.10 angstrom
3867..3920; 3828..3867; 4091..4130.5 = 0.20 angstrom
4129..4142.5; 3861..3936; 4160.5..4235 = -0.21 angstrom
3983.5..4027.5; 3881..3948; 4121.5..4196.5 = 1.74 angstrom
